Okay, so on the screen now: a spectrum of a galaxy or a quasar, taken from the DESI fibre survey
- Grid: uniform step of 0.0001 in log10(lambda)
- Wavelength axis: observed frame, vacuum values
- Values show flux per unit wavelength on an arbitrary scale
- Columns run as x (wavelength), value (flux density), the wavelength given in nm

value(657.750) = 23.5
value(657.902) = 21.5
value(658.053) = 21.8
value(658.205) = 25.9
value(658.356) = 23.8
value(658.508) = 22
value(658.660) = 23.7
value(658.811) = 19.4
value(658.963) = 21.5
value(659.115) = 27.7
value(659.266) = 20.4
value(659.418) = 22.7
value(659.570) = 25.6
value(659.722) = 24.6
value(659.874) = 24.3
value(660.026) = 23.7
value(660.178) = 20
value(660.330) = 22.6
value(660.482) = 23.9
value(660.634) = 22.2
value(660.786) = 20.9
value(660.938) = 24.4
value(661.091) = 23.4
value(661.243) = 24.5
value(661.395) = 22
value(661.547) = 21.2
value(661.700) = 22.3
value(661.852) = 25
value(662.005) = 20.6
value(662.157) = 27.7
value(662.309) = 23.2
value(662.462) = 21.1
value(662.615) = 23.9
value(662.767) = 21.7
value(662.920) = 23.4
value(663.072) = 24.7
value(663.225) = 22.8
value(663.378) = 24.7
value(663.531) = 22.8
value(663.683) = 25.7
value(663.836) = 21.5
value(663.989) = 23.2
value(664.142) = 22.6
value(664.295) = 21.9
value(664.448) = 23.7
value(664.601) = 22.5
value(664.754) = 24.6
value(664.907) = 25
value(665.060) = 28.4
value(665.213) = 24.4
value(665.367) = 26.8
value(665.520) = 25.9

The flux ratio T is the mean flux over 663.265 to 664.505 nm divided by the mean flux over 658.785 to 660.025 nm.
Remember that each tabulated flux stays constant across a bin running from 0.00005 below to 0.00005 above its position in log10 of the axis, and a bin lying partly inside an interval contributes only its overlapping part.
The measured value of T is 0.99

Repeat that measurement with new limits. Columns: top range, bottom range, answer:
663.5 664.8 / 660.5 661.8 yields 1.02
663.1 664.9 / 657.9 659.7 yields 1.01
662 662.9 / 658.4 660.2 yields 1.01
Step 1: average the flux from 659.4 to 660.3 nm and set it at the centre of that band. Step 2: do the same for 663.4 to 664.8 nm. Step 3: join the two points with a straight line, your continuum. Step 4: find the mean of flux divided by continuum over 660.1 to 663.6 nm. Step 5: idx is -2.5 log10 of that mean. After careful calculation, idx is 0.02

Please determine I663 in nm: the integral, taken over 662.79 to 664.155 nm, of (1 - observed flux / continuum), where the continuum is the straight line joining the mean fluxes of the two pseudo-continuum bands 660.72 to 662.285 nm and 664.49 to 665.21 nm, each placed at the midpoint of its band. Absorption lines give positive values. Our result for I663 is 0.05 nm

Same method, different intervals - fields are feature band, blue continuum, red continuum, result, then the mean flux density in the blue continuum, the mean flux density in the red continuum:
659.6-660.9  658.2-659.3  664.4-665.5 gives 0.03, 23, 25.1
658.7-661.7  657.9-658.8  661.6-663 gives 0.03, 23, 23.2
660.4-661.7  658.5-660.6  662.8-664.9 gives 0.02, 23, 23.4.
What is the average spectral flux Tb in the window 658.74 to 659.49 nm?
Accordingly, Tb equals 22.4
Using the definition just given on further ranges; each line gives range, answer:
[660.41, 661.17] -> 23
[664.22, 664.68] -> 22.7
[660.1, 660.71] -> 22.2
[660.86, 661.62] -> 23.1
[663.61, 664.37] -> 23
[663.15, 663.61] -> 23.5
